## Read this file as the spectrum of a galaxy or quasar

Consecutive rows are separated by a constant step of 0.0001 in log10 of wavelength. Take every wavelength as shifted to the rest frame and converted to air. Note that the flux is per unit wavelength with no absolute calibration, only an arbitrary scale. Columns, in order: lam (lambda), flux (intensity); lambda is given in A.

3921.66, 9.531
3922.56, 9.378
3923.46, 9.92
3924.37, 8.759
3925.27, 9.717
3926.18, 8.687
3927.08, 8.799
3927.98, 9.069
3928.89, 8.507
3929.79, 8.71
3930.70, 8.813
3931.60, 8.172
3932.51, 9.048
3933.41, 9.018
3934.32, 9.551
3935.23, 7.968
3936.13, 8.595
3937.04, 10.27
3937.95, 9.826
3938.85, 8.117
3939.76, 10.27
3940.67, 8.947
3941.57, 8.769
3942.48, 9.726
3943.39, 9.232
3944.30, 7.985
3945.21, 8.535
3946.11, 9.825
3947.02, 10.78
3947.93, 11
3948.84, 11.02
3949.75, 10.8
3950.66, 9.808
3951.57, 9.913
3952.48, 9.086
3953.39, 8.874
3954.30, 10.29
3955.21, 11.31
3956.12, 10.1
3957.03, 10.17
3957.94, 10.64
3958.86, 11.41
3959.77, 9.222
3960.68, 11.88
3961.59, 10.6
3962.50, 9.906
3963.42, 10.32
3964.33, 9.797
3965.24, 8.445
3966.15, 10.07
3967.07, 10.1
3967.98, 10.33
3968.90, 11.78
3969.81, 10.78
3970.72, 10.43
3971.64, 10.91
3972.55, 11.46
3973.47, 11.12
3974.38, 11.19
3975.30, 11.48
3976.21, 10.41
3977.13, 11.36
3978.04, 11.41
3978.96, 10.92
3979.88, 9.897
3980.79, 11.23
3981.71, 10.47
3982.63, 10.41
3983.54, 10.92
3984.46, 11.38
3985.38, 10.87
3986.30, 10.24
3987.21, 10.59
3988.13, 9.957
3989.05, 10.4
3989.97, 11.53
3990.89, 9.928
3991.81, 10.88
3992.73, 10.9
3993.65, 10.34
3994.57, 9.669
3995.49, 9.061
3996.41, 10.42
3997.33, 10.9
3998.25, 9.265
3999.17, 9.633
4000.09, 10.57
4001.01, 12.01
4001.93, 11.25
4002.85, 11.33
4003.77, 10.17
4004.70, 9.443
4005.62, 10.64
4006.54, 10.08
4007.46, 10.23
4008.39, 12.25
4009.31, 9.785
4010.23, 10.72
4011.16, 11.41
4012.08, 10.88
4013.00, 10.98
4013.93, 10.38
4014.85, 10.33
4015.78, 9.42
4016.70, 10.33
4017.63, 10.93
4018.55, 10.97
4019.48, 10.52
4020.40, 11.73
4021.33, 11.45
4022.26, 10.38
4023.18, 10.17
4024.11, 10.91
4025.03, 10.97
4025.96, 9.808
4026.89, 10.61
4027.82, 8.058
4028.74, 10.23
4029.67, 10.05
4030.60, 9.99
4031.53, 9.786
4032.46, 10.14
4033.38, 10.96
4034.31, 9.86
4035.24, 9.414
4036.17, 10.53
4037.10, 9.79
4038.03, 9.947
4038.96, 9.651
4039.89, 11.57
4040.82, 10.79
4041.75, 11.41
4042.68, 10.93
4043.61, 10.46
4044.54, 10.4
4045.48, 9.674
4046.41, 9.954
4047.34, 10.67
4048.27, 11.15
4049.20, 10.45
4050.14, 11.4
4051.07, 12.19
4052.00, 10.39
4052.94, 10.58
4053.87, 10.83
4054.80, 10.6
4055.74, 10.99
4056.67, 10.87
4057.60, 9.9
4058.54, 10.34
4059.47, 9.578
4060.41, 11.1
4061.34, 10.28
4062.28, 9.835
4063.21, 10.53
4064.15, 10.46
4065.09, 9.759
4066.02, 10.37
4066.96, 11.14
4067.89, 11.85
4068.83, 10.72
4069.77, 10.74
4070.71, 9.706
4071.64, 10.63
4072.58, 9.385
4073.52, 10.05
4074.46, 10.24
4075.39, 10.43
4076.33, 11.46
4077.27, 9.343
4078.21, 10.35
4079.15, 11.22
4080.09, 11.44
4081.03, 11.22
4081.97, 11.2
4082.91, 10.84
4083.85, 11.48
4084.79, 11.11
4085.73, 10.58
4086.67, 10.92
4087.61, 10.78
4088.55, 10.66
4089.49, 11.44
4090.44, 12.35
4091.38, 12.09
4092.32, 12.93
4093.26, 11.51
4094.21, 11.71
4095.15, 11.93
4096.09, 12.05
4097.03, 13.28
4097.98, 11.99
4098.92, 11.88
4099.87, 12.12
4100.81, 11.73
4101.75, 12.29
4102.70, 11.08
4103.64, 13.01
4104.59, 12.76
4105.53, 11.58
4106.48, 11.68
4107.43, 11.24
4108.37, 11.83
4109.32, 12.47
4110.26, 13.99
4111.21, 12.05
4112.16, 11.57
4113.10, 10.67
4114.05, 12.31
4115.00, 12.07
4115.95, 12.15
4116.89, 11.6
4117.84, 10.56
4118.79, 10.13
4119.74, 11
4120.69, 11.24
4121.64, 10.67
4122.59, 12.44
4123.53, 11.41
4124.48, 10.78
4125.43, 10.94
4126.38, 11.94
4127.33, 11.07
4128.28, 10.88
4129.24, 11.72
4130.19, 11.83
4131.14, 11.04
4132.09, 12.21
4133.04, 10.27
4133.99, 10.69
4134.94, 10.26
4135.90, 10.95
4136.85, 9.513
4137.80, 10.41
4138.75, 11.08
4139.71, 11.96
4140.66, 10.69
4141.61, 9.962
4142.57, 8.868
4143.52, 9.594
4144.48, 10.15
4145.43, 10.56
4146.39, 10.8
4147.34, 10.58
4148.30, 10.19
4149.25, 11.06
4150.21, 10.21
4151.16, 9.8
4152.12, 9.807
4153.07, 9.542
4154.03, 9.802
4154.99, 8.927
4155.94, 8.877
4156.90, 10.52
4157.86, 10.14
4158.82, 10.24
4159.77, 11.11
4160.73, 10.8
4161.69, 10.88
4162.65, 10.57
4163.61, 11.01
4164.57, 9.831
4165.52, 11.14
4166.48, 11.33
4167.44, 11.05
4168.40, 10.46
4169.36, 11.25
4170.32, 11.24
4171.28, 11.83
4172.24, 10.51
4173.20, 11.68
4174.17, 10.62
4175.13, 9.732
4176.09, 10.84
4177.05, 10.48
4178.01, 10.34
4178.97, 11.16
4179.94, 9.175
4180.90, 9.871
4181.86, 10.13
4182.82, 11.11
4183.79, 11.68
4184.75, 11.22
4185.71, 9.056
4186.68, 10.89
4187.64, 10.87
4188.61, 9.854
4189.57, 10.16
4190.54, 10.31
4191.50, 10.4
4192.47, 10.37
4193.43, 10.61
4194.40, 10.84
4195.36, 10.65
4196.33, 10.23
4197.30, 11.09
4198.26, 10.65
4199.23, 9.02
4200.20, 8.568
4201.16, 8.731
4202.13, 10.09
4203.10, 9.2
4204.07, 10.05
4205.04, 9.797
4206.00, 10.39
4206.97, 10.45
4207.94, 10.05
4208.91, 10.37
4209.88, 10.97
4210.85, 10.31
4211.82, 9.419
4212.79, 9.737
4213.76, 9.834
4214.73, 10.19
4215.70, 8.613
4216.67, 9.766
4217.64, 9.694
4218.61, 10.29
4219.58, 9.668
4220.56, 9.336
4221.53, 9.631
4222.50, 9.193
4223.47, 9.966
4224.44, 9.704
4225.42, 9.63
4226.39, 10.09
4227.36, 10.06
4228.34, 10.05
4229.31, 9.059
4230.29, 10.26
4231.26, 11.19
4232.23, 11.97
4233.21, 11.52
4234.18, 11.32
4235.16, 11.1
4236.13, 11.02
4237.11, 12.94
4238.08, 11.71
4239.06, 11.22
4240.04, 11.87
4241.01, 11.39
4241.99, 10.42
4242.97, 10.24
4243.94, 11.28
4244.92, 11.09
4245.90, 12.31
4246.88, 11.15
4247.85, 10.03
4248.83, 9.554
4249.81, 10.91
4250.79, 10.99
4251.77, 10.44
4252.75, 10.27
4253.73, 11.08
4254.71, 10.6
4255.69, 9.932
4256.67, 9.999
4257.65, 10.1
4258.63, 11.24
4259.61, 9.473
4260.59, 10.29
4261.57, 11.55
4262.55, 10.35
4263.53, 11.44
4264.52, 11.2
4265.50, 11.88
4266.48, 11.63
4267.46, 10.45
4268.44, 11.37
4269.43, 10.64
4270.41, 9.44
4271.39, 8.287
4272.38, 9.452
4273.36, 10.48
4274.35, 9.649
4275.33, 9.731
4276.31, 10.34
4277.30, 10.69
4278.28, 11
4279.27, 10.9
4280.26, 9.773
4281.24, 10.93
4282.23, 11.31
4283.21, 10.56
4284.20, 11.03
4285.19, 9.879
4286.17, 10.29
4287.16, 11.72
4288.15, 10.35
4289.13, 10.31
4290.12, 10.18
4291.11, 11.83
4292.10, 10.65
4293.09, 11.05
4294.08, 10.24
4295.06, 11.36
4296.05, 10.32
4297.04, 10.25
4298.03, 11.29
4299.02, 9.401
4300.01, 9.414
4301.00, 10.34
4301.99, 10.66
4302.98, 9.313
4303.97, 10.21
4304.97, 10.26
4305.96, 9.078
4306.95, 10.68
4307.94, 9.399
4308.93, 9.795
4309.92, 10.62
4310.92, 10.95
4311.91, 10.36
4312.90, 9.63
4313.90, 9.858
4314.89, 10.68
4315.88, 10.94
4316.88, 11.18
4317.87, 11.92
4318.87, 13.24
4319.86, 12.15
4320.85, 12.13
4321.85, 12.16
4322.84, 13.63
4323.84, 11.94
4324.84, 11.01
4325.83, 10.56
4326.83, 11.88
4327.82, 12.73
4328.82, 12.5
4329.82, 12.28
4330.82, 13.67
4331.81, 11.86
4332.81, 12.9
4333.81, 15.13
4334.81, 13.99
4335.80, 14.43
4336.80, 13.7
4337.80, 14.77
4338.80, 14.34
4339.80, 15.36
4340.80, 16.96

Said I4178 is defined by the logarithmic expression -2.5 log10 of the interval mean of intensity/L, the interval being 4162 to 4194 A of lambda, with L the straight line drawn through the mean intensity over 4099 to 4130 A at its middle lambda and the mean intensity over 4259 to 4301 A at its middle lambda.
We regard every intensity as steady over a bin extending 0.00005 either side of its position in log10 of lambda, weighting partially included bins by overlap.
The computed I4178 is 0.06 mag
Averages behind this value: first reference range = 11.7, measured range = 10.6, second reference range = 10.5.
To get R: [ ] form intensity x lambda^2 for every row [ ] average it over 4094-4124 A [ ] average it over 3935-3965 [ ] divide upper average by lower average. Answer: 1.30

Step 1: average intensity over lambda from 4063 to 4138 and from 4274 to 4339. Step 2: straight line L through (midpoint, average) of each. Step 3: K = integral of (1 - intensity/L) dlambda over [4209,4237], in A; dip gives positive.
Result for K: 2.7 A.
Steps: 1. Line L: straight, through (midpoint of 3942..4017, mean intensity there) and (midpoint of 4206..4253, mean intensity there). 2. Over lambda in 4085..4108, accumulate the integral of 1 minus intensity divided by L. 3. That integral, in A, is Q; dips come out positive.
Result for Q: -3.0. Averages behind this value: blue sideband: 10.4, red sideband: 10.5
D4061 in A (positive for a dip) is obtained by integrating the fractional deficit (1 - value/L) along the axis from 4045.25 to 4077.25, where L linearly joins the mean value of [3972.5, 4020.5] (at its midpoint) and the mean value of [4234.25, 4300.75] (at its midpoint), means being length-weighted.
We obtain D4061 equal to 0.4 A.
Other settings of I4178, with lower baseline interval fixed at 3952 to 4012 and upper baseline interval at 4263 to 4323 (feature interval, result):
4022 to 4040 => 0.05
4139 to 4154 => 0.04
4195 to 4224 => 0.08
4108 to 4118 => -0.13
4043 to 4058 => -0.01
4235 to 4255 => -0.04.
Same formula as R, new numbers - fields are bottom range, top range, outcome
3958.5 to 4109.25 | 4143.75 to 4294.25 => 1.06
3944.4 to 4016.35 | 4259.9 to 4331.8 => 1.20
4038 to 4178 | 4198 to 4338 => 1.06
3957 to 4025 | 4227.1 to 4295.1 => 1.15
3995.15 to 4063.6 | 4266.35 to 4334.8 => 1.19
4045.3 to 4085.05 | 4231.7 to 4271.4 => 1.12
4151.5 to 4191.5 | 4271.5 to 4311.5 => 1.05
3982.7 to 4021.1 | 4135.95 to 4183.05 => 1.07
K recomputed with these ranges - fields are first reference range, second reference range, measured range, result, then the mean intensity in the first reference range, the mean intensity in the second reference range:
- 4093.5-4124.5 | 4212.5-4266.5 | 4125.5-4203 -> 5.4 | 11.8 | 10.6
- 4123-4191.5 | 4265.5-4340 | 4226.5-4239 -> -0.1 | 10.6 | 11.2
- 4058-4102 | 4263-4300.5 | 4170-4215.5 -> 2.0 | 11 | 10.5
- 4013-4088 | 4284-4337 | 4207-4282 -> 4.0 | 10.5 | 11.2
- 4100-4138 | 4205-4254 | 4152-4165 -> 1.1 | 11.5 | 10.5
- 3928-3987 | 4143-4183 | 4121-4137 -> -1.1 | 10.1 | 10.4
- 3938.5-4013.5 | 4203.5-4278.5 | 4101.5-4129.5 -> -3.3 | 10.4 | 10.5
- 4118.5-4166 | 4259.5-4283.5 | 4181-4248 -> 1.2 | 10.6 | 10.5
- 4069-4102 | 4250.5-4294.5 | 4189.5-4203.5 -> 1.0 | 11.2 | 10.6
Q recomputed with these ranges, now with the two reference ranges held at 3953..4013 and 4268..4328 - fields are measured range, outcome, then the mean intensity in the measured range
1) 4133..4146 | 0.3 A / 10.4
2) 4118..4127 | -0.5 A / 11.2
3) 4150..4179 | 0.3 A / 10.5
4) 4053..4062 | 0.1 A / 10.5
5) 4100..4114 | -1.9 A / 12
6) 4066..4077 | 0.1 A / 10.5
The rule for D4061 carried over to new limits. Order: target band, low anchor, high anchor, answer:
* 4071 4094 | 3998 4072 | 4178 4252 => -1.1 A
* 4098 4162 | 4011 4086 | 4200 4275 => -3.4 A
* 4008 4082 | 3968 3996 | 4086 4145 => 3.5 A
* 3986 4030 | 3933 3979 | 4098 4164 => -0.4 A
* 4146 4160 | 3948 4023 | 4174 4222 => 0.2 A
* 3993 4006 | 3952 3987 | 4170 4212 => 0.2 A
